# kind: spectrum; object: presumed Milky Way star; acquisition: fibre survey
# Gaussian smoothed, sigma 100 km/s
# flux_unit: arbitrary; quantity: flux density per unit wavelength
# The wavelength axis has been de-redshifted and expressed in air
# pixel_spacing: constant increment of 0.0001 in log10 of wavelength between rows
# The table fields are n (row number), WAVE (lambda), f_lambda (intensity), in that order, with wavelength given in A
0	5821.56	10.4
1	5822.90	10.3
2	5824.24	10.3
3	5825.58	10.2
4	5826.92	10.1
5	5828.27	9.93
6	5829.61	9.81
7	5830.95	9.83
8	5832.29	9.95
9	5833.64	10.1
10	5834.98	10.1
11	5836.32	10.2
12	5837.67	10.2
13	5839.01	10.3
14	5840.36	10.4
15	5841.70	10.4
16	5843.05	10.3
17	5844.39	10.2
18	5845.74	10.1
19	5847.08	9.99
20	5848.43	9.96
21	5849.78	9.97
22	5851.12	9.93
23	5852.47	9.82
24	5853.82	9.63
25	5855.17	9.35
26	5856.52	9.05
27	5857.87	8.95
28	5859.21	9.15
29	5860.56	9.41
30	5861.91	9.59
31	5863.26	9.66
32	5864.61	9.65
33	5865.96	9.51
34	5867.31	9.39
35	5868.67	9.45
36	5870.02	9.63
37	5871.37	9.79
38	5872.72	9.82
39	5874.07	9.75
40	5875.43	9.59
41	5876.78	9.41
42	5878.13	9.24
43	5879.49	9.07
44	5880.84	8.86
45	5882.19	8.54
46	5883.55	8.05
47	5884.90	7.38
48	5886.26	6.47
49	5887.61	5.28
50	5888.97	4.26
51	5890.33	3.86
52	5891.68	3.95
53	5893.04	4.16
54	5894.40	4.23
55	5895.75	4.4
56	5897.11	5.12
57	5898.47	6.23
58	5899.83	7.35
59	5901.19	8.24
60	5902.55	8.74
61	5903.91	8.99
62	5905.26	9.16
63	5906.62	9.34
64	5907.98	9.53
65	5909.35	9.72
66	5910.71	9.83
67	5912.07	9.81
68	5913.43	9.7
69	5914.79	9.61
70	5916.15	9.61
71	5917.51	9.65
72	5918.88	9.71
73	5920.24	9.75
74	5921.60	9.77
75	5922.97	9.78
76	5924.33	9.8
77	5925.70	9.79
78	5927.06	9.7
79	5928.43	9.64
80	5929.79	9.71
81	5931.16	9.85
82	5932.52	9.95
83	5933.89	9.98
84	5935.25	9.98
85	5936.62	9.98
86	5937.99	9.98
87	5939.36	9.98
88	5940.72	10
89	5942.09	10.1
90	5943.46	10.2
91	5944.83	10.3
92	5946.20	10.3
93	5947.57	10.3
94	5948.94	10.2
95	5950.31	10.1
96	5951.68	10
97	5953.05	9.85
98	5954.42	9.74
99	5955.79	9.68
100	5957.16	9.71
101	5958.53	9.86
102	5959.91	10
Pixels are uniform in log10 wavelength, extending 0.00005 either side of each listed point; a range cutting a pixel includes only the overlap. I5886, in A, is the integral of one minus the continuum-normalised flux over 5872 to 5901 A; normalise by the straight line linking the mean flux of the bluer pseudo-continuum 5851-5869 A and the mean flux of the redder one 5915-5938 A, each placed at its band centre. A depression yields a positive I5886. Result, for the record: 8.0 A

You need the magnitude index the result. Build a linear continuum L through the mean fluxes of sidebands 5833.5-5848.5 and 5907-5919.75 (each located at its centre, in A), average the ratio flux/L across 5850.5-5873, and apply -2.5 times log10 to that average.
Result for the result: 0.06 mag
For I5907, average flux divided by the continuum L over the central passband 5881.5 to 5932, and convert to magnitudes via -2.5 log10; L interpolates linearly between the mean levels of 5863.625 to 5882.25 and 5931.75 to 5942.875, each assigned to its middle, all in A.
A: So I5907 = 0.20 mag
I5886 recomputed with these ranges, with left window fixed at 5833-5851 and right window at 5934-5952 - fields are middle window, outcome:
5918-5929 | 0.4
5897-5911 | 2.3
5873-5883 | 0.9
